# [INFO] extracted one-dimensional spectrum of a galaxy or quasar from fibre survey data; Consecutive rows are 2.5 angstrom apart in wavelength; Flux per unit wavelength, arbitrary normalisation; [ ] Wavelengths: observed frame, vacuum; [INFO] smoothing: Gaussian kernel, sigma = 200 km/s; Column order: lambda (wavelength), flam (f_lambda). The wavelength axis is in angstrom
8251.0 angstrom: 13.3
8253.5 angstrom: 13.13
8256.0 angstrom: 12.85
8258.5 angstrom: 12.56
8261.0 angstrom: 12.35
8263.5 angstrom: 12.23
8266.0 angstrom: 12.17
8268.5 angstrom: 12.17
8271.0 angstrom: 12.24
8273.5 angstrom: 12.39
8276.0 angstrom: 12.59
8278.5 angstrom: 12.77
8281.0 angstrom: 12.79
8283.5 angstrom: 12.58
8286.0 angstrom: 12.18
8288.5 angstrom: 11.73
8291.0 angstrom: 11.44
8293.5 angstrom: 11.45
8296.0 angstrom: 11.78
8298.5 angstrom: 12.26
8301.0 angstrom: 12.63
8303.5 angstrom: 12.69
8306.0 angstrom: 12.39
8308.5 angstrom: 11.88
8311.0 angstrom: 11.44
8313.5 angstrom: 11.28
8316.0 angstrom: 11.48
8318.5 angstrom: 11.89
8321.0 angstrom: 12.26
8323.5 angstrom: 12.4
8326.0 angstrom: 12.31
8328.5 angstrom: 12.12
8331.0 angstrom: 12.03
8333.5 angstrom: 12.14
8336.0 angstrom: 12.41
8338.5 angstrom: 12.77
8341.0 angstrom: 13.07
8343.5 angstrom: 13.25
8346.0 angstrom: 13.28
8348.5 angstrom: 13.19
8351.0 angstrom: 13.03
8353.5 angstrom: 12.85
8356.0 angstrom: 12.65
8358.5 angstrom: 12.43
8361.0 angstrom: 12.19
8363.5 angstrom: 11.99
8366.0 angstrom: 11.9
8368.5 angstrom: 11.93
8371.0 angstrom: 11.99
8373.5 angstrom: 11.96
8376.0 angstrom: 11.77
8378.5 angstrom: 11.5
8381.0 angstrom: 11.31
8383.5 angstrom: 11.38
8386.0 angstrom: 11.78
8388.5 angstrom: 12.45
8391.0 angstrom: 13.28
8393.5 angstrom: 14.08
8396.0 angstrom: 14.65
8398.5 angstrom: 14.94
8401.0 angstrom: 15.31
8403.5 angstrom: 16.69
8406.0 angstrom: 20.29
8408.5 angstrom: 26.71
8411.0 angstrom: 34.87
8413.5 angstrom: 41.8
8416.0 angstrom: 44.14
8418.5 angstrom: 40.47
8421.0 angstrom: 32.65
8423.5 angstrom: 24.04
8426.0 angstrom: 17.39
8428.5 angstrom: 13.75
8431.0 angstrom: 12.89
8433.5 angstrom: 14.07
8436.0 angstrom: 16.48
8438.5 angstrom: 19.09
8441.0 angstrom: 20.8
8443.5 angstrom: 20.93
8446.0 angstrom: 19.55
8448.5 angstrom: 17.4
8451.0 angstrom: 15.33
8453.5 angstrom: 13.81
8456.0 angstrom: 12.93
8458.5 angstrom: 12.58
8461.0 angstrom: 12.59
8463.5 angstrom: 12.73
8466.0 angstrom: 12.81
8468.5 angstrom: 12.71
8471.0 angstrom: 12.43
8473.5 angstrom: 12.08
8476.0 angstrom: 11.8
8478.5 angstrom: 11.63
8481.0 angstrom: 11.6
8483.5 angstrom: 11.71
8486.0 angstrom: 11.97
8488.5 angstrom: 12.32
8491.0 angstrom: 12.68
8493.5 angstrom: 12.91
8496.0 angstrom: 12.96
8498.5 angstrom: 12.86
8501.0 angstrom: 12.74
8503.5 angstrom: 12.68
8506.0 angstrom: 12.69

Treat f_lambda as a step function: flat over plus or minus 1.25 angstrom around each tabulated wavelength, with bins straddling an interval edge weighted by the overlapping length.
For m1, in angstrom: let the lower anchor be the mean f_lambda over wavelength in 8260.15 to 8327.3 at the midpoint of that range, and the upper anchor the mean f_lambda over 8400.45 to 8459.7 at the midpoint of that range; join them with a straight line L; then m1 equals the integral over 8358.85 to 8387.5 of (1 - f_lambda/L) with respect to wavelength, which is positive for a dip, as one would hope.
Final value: 9.6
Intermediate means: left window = 12.1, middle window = 11.8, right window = 21.9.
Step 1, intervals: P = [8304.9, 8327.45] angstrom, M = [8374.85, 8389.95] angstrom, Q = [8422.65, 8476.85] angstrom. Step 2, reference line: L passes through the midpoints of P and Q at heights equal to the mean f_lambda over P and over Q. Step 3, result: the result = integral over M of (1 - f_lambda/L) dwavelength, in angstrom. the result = 2.1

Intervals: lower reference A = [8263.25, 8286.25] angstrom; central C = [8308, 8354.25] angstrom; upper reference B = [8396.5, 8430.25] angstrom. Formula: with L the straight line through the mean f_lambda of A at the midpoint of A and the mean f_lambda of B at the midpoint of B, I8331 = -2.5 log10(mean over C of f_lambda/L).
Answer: 0.40 mag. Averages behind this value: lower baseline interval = 12.4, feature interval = 12.4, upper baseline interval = 25.9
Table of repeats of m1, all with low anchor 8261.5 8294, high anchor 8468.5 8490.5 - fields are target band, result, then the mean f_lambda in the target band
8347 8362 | -0.73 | 12.7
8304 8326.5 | 0.46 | 11.9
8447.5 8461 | -2.41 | 14.2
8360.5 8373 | 0.15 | 12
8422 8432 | -4.51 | 17.5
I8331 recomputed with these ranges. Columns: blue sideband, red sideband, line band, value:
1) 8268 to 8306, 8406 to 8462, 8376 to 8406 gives 0.37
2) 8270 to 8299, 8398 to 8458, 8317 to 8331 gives 0.22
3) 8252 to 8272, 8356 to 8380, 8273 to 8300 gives 0.02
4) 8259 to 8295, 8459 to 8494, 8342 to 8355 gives -0.07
